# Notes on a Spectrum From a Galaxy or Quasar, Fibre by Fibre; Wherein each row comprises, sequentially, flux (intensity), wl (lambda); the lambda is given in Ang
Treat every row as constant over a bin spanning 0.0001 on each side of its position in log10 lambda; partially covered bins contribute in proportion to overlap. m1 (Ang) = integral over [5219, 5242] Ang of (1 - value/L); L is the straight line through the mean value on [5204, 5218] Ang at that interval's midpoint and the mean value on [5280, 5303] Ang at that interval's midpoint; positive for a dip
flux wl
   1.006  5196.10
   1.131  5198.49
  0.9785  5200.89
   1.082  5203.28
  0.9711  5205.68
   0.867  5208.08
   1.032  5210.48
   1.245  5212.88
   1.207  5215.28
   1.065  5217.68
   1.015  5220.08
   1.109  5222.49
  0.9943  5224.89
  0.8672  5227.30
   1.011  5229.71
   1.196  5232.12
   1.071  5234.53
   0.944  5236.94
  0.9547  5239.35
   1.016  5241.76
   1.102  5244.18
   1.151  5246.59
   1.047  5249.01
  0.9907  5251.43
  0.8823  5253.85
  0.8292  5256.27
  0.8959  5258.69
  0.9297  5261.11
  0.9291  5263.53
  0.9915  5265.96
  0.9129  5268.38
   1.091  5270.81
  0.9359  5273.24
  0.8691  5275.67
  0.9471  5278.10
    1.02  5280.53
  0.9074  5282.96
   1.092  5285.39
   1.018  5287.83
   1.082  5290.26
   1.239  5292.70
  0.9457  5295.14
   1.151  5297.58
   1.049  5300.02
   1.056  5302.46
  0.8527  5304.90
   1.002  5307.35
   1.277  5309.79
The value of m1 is 1.0 Ang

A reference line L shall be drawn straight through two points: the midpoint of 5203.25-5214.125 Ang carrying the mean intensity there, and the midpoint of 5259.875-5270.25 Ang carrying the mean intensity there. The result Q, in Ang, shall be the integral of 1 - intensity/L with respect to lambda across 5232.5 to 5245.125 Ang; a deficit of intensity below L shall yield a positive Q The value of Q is -0.48 Ang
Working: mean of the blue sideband 1.04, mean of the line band 1.03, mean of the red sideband 0.95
